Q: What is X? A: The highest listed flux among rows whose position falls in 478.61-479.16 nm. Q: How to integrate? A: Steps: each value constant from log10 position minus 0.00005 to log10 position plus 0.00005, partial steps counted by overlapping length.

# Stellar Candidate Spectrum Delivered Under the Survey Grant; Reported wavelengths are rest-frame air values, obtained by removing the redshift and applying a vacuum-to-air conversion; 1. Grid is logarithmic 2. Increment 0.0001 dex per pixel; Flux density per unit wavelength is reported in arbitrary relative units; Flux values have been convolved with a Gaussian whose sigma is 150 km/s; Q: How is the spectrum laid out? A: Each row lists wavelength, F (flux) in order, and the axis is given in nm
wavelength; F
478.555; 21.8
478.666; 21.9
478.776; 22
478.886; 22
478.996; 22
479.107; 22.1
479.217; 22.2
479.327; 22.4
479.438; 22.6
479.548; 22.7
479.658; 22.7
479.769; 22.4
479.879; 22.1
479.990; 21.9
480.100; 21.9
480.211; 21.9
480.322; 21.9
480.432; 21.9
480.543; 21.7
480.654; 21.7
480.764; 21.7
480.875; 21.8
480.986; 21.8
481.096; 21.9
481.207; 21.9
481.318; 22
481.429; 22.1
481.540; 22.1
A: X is 22.1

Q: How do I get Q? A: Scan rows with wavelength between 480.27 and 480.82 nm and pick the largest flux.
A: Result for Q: 21.9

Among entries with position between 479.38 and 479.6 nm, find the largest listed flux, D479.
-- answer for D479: 22.7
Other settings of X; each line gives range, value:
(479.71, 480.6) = 22.4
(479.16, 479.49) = 22.6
